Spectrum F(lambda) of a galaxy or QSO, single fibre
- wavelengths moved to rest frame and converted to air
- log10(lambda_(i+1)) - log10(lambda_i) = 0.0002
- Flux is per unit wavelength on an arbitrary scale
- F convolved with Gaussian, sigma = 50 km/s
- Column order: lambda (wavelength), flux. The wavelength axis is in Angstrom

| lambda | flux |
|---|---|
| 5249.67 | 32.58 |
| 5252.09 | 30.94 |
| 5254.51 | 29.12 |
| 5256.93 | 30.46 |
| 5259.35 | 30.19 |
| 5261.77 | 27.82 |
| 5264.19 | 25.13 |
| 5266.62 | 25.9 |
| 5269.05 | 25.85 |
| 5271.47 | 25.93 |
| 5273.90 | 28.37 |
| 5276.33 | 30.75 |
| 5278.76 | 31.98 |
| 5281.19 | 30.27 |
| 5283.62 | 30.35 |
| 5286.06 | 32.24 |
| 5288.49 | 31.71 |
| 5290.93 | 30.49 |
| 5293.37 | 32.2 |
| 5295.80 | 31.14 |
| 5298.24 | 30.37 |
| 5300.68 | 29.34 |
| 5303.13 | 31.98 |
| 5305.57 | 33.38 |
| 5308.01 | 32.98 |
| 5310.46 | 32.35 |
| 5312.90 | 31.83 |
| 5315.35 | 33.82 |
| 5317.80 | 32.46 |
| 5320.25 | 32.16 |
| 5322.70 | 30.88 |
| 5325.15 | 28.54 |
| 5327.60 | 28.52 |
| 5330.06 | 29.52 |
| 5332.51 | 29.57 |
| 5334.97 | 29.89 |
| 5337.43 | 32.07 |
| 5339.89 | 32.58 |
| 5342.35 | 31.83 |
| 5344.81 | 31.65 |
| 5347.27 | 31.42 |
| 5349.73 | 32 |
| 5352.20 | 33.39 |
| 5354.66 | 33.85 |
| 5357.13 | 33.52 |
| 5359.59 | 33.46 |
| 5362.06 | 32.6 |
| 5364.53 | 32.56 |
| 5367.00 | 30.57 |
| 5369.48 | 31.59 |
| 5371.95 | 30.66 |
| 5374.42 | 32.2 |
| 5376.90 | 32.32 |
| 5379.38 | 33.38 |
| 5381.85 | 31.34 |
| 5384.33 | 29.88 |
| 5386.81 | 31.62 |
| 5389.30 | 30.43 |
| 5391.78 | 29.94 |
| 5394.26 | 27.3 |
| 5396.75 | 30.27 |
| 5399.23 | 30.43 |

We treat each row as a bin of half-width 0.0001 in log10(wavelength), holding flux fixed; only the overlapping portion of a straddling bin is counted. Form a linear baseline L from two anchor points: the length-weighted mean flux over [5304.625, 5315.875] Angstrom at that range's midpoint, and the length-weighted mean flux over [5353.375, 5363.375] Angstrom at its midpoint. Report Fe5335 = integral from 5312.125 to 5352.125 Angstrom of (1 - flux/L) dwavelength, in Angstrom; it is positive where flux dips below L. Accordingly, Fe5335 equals 2.2 Angstrom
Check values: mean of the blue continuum 32.8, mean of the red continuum 33.4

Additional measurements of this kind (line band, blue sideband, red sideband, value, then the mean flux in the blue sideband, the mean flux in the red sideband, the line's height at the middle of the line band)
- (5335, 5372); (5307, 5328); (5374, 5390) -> -0.7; 31.6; 31.6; 31.6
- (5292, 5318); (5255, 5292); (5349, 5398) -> -1.8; 29.2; 31.6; 29.9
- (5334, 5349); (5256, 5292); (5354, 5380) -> -0.1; 29.2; 32.4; 31.5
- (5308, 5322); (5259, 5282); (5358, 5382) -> -1.2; 28.1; 32.1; 29.9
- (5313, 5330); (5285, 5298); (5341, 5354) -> 0.4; 31.5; 32.2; 31.8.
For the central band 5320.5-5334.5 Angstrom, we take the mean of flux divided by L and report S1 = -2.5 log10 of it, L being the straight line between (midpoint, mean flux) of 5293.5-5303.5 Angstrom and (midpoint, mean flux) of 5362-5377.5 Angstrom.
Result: 0.05 mag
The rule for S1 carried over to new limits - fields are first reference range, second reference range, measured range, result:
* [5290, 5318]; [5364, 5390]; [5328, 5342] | 0.037 mag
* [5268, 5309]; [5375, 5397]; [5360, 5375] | -0.036 mag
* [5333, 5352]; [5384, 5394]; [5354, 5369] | -0.054 mag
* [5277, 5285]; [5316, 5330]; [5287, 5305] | -0.013 mag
